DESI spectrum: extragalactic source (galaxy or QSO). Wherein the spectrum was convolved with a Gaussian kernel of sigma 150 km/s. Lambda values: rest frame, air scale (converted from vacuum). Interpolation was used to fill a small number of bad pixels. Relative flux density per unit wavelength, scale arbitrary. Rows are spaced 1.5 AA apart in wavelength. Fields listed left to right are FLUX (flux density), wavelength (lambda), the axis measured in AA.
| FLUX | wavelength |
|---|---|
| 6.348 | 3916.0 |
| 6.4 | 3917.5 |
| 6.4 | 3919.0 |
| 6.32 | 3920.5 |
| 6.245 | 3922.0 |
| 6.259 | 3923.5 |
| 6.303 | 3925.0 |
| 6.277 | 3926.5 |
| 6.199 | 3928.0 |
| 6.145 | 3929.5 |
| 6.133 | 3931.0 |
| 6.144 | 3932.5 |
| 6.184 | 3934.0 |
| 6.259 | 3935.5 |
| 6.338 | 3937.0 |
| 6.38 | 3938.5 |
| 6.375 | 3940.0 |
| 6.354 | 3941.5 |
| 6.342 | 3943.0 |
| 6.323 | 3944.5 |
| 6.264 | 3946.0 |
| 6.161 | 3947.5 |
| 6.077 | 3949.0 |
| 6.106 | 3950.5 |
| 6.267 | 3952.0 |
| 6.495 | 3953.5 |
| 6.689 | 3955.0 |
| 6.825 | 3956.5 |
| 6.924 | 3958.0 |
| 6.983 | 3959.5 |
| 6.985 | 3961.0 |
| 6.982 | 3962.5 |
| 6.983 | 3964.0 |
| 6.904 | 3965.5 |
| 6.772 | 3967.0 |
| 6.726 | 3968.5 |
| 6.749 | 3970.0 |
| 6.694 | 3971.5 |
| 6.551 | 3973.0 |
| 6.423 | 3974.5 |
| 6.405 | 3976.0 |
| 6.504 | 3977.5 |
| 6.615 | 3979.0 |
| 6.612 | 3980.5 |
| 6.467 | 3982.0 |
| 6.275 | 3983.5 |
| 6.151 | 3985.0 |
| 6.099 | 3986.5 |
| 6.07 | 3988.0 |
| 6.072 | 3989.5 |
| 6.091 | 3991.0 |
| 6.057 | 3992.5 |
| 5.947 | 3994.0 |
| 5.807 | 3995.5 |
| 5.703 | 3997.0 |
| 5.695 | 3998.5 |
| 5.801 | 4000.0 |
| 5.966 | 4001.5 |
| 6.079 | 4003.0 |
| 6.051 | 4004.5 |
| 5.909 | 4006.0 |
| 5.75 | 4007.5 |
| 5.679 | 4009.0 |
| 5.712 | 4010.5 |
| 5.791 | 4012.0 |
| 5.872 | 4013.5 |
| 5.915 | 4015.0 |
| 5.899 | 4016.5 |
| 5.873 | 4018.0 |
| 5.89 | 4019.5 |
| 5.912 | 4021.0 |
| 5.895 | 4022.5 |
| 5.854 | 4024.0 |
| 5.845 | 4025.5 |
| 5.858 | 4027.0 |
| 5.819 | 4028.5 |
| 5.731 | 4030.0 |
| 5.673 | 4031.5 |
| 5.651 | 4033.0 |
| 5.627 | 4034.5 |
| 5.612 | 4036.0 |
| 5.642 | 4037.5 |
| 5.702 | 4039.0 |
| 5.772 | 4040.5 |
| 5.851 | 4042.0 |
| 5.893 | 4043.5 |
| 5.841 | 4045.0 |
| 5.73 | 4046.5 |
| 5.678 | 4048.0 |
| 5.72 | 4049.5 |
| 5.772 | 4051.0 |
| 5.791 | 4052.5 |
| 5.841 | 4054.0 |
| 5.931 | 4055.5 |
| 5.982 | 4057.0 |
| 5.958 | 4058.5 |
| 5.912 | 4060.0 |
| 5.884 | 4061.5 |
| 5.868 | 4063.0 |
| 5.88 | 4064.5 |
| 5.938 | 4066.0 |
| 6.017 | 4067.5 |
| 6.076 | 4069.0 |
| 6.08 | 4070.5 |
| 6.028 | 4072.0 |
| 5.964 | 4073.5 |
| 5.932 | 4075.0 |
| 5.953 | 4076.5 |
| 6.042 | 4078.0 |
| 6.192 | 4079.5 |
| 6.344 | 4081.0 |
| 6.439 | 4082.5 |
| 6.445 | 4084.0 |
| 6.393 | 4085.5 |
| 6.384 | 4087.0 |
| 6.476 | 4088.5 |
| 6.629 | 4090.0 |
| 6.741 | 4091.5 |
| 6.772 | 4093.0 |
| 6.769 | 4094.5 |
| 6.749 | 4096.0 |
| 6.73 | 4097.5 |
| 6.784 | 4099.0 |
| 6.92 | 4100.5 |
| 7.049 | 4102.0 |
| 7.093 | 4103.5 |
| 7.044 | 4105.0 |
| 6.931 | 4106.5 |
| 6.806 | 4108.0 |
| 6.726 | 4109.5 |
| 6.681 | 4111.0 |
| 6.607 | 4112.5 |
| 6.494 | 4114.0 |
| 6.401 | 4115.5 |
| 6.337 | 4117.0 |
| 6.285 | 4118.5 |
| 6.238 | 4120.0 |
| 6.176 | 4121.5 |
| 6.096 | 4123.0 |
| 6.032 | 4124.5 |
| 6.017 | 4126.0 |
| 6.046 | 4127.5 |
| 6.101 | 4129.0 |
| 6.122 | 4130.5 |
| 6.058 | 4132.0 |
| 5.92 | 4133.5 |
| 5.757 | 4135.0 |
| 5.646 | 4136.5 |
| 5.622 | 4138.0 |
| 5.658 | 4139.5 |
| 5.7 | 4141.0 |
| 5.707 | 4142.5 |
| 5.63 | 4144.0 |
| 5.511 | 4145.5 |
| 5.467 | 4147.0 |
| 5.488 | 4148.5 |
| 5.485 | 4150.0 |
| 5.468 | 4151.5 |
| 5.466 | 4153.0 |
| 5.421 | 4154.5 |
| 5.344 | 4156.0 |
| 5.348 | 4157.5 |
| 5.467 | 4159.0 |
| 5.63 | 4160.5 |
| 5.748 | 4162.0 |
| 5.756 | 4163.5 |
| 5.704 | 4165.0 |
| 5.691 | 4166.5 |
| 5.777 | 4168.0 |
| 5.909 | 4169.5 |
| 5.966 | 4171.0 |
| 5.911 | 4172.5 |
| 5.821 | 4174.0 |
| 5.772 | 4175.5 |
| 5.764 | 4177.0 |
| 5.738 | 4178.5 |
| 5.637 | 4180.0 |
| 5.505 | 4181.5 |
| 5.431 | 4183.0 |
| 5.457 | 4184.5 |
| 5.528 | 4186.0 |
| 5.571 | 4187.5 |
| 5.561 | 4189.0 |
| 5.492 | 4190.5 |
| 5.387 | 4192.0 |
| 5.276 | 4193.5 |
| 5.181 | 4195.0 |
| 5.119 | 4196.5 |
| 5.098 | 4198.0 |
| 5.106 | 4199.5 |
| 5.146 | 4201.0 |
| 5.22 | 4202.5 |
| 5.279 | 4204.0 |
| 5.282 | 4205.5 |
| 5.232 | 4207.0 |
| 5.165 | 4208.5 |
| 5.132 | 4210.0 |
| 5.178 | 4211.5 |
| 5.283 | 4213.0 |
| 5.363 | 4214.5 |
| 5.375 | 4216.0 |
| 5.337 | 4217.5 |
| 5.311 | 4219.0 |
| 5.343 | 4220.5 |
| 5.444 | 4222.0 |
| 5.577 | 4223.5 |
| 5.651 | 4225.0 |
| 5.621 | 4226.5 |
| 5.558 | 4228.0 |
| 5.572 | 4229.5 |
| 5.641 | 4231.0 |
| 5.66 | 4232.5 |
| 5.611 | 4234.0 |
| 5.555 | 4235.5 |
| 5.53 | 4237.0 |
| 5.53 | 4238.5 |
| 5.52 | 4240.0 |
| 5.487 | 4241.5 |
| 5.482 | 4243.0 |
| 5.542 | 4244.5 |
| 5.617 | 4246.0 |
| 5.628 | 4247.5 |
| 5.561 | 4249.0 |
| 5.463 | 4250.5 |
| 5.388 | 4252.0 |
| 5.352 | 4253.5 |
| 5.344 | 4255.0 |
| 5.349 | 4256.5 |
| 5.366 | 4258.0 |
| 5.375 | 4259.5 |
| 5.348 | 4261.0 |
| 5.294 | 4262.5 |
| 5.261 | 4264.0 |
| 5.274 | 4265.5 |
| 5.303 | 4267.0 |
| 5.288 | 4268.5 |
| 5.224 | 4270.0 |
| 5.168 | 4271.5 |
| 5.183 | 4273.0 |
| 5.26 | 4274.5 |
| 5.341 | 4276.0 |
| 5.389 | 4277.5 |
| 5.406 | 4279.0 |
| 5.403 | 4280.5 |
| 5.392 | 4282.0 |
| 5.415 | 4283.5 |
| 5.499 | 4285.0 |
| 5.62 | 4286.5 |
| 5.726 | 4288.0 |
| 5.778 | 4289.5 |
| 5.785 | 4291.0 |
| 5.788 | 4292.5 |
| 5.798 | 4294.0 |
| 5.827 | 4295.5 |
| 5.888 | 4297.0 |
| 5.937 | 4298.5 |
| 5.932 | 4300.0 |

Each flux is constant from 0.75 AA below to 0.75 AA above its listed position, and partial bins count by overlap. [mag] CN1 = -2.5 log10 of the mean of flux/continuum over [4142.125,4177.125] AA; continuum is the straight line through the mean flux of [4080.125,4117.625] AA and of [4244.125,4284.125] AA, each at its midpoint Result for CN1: 0.102 mag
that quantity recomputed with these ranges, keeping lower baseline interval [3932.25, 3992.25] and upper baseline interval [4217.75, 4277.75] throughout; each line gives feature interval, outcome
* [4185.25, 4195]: 0.04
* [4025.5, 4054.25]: 0.08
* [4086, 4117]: -0.13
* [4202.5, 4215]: 0.07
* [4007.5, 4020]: 0.08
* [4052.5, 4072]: 0.03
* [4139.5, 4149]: 0.04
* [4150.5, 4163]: 0.05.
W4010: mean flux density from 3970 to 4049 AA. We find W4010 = 5.97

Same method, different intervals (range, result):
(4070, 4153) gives 6.23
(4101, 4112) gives 6.9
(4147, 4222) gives 5.46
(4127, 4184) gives 5.69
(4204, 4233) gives 5.4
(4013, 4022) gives 5.89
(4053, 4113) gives 6.37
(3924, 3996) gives 6.41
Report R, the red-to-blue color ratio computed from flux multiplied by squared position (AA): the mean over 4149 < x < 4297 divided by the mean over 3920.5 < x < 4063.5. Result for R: 1.0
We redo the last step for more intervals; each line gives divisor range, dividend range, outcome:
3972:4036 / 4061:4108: 1.12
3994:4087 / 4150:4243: 1.00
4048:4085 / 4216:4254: 1.00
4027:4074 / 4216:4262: 1.03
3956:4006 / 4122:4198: 0.97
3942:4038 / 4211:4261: 1.00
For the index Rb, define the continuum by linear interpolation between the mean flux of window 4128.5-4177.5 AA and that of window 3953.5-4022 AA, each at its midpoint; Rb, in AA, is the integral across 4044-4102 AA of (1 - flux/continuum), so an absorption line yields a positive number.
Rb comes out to -2.1 AA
